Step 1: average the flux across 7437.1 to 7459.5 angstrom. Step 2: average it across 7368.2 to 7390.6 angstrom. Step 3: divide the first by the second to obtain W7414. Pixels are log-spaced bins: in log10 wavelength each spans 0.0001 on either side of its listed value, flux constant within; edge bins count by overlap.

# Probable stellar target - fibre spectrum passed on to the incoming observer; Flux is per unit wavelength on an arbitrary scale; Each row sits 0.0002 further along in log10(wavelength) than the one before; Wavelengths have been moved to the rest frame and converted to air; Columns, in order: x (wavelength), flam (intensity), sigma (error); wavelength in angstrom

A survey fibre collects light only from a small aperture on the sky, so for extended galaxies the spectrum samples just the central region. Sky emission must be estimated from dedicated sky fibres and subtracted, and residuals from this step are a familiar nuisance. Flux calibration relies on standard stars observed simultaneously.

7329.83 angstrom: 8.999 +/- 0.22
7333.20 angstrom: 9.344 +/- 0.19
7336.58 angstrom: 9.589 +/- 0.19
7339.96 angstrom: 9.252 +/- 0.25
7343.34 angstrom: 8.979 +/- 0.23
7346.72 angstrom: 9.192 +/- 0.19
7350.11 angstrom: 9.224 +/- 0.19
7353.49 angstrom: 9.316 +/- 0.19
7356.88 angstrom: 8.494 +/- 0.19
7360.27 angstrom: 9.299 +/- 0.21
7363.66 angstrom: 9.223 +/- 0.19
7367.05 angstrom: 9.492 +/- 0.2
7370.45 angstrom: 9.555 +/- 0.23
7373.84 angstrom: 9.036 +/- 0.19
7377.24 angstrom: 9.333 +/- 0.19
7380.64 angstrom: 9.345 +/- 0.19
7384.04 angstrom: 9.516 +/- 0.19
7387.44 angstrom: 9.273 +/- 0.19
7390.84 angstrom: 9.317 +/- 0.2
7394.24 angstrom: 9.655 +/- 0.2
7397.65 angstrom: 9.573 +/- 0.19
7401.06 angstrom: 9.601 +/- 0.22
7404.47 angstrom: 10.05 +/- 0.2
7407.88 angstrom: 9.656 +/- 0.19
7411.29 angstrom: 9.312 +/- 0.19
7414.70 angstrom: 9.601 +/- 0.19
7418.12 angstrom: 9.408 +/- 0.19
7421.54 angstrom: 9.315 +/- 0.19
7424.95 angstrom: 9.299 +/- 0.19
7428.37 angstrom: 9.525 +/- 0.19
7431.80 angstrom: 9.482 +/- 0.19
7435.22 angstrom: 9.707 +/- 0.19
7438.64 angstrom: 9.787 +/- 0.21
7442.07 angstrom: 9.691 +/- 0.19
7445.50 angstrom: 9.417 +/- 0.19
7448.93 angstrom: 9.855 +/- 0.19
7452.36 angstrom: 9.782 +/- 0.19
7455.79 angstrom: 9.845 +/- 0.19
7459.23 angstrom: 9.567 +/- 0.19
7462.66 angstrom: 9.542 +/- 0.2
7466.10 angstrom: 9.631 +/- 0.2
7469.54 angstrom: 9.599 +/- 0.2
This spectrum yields 1.04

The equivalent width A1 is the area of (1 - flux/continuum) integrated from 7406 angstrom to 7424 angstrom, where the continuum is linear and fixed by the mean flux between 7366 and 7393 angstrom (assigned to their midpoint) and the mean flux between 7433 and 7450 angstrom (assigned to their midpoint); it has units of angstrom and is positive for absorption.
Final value 0.16 angstrom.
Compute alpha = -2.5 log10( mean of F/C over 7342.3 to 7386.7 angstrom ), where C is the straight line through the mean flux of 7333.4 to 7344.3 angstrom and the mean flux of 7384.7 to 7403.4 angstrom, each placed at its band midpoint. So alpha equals 0.02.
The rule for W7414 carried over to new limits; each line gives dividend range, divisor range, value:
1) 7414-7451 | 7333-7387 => 1.03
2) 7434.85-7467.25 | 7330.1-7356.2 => 1.05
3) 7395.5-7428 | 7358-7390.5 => 1.02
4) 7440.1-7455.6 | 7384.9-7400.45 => 1.02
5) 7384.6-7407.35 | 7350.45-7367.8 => 1.05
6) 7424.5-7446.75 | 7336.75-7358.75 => 1.05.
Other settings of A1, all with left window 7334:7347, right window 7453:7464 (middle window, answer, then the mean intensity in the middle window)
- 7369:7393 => 0.2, 9.35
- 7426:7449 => 0.0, 9.61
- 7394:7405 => -0.3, 9.69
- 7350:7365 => 0.4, 9.1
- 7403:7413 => -0.2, 9.67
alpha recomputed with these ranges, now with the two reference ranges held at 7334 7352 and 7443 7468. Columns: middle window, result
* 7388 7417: -0.01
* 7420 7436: 0.01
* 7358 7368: 0.01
